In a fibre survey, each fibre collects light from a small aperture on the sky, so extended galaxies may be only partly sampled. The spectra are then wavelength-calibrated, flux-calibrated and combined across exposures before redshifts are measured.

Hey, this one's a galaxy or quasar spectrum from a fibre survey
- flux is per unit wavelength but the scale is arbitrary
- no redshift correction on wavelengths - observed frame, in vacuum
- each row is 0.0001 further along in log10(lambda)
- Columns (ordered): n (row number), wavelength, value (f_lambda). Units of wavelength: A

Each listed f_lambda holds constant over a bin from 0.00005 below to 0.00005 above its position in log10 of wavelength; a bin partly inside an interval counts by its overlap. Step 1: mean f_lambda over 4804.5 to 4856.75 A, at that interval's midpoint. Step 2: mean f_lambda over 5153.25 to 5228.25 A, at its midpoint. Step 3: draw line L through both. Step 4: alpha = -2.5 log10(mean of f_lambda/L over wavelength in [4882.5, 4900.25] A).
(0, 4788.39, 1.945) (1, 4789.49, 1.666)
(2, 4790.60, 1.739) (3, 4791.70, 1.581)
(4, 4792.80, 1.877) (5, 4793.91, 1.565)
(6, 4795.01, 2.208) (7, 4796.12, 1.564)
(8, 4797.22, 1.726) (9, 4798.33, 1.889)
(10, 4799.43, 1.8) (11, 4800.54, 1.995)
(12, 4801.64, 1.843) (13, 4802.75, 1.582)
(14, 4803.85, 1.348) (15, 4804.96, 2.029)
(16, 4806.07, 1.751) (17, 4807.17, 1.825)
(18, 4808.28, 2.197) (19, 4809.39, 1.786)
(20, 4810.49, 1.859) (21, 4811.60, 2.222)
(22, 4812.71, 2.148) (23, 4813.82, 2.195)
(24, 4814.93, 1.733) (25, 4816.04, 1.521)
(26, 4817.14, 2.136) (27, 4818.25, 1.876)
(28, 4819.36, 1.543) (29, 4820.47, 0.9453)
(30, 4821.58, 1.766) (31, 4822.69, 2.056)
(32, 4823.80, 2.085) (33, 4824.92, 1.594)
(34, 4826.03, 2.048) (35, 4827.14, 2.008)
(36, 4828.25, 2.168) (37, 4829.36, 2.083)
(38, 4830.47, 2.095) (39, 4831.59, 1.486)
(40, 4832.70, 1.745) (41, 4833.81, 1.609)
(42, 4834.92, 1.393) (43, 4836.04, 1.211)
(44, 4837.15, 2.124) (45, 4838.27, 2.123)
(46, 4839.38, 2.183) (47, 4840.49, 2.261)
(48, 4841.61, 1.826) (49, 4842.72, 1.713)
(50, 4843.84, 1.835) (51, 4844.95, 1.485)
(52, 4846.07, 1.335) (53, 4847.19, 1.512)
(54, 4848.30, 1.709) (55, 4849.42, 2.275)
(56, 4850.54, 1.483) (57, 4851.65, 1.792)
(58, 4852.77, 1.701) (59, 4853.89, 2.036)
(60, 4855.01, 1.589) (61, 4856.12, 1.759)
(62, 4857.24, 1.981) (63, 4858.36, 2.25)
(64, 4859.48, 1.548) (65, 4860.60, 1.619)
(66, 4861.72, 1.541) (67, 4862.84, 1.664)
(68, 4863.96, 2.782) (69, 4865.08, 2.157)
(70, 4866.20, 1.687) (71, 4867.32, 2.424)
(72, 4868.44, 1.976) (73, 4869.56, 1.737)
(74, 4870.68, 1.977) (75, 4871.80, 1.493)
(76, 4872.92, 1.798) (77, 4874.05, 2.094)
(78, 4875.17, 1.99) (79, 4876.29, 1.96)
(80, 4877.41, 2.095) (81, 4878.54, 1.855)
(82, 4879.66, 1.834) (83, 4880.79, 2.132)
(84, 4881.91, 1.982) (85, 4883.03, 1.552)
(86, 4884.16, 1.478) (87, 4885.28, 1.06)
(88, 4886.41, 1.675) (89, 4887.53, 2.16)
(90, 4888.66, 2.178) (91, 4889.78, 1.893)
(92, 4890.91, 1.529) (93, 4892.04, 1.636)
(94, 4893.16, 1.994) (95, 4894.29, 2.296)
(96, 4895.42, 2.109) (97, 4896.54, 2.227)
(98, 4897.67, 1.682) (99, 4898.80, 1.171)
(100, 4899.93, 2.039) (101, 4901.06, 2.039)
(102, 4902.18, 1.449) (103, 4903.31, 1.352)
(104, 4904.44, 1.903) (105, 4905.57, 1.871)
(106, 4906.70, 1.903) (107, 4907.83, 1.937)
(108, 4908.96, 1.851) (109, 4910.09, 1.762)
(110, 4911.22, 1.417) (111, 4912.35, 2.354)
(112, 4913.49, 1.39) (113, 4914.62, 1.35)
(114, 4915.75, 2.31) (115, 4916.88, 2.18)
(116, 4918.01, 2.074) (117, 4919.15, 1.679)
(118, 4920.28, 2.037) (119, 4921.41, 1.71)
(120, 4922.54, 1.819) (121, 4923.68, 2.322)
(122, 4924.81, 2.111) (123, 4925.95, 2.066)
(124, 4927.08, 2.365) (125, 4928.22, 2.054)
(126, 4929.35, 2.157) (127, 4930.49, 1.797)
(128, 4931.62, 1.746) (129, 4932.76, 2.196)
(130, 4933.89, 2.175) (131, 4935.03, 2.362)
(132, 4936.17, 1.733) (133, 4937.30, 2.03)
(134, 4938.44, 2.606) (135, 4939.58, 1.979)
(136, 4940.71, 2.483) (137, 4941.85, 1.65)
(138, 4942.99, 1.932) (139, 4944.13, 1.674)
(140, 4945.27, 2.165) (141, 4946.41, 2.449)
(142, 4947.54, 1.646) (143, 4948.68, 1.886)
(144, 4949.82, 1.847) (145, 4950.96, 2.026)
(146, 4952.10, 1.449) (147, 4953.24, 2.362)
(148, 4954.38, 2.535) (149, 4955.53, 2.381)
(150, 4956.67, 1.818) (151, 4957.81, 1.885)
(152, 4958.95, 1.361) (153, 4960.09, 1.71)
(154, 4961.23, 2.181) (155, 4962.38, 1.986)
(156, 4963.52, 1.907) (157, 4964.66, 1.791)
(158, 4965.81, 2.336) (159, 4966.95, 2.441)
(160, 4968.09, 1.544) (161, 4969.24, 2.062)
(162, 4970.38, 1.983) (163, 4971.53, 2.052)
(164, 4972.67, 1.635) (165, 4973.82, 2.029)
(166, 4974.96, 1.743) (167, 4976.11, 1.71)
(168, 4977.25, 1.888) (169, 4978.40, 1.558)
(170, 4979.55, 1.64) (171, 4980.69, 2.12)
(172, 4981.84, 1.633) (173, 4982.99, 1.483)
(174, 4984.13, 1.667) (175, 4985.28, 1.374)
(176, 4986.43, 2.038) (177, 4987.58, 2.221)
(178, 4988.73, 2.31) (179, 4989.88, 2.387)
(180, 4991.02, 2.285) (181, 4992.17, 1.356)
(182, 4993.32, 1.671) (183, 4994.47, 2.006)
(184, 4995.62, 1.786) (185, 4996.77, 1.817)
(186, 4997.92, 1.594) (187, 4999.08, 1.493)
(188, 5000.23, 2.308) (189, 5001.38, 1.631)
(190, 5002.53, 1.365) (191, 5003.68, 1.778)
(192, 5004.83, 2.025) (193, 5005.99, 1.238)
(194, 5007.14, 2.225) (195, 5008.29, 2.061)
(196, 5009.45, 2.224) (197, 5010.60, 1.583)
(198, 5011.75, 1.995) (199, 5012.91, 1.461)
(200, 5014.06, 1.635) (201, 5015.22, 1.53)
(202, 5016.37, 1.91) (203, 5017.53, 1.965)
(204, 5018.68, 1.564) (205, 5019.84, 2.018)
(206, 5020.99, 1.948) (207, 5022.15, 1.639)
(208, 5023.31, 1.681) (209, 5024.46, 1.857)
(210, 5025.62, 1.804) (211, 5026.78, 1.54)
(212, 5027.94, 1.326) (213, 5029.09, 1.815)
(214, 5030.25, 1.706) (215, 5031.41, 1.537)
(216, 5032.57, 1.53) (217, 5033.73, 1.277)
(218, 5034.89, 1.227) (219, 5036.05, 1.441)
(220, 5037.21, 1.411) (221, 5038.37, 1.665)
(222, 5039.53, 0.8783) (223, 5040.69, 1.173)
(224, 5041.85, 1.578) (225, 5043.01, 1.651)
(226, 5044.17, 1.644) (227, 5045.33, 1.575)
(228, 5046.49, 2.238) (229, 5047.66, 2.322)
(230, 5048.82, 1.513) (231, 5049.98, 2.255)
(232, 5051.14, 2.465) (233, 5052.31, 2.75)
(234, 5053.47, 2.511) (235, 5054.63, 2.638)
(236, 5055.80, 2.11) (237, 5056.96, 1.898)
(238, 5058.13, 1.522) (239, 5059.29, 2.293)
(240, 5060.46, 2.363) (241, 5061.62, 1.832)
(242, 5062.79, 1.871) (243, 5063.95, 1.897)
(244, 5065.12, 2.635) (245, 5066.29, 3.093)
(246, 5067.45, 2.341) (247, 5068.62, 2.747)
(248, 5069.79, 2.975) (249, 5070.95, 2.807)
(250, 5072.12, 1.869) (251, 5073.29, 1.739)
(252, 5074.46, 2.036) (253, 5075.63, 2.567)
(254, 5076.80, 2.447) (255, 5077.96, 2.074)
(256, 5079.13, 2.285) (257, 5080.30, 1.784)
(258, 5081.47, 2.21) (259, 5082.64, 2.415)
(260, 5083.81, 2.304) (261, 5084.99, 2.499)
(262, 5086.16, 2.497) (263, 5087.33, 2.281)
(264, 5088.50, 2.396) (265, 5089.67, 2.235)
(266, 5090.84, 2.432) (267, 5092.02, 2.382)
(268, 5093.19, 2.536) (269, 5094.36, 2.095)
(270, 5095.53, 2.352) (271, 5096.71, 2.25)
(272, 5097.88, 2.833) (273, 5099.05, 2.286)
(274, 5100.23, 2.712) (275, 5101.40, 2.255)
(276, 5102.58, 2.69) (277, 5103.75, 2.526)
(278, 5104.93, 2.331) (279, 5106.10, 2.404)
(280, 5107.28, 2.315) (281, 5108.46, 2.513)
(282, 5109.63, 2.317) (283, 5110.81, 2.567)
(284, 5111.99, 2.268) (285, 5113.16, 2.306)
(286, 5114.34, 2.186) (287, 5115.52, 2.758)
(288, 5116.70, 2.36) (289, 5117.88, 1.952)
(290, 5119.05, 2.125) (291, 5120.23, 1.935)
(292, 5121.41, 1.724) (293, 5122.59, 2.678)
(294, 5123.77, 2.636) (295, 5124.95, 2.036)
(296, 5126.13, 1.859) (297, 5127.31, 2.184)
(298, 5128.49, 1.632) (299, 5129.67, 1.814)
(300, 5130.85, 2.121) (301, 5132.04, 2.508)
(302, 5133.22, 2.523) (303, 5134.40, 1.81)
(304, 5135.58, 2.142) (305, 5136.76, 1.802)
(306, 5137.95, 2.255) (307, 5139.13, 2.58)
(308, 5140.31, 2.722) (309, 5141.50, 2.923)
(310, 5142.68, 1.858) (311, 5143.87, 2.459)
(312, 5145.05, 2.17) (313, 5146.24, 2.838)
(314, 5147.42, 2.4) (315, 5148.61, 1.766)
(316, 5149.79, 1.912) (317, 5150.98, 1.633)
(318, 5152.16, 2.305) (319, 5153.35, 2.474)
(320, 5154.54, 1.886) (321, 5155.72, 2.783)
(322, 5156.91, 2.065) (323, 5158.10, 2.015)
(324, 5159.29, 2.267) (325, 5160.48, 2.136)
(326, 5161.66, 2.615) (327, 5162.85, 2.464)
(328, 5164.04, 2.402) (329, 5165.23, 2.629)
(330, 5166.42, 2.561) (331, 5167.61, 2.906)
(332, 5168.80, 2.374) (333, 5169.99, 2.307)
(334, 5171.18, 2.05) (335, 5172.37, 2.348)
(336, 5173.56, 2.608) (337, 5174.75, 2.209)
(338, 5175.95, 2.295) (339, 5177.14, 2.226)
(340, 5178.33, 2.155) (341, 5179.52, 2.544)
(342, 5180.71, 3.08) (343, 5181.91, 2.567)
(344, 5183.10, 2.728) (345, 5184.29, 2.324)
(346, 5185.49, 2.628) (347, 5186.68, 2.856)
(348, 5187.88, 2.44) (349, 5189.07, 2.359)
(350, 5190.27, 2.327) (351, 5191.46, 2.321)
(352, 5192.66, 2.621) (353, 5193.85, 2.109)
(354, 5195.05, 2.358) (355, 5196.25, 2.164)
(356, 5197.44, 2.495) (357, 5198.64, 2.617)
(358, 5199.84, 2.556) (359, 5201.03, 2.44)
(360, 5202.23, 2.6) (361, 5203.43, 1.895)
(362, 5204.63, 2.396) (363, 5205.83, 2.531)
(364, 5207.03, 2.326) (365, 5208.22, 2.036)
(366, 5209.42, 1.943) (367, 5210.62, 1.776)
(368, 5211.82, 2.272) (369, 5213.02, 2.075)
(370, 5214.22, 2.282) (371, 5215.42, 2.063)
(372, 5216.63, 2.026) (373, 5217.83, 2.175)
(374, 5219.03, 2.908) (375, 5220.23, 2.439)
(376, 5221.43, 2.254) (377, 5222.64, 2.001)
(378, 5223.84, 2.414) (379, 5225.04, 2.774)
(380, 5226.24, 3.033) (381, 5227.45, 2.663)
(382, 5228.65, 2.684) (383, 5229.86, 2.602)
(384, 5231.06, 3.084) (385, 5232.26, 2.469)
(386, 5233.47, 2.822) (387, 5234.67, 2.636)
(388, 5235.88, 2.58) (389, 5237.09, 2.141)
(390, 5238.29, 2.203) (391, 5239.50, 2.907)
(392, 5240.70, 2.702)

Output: 0.08 mag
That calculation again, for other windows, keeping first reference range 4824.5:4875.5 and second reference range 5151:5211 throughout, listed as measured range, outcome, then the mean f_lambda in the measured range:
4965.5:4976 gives 0.04 mag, 1.96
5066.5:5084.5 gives -0.06 mag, 2.32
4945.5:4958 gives -0.01 mag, 2.03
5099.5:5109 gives -0.10 mag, 2.46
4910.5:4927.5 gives 0.01 mag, 1.94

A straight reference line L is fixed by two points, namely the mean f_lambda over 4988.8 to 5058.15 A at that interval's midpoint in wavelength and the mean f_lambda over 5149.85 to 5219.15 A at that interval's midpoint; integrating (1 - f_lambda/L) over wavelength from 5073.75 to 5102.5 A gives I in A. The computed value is -4.7 A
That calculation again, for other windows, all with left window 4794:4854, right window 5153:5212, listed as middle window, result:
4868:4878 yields -0.02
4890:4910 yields 1.20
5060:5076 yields -0.98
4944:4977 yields 1.28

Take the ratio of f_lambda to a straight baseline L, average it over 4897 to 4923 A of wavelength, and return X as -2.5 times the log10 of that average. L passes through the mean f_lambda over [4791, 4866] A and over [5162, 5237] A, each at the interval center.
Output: 0.09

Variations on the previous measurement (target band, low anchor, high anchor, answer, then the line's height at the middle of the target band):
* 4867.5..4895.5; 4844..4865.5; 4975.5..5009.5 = -0.03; 1.8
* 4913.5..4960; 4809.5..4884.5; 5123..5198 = -0.01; 1.99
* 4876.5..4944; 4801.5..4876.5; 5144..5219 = 0.02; 1.95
